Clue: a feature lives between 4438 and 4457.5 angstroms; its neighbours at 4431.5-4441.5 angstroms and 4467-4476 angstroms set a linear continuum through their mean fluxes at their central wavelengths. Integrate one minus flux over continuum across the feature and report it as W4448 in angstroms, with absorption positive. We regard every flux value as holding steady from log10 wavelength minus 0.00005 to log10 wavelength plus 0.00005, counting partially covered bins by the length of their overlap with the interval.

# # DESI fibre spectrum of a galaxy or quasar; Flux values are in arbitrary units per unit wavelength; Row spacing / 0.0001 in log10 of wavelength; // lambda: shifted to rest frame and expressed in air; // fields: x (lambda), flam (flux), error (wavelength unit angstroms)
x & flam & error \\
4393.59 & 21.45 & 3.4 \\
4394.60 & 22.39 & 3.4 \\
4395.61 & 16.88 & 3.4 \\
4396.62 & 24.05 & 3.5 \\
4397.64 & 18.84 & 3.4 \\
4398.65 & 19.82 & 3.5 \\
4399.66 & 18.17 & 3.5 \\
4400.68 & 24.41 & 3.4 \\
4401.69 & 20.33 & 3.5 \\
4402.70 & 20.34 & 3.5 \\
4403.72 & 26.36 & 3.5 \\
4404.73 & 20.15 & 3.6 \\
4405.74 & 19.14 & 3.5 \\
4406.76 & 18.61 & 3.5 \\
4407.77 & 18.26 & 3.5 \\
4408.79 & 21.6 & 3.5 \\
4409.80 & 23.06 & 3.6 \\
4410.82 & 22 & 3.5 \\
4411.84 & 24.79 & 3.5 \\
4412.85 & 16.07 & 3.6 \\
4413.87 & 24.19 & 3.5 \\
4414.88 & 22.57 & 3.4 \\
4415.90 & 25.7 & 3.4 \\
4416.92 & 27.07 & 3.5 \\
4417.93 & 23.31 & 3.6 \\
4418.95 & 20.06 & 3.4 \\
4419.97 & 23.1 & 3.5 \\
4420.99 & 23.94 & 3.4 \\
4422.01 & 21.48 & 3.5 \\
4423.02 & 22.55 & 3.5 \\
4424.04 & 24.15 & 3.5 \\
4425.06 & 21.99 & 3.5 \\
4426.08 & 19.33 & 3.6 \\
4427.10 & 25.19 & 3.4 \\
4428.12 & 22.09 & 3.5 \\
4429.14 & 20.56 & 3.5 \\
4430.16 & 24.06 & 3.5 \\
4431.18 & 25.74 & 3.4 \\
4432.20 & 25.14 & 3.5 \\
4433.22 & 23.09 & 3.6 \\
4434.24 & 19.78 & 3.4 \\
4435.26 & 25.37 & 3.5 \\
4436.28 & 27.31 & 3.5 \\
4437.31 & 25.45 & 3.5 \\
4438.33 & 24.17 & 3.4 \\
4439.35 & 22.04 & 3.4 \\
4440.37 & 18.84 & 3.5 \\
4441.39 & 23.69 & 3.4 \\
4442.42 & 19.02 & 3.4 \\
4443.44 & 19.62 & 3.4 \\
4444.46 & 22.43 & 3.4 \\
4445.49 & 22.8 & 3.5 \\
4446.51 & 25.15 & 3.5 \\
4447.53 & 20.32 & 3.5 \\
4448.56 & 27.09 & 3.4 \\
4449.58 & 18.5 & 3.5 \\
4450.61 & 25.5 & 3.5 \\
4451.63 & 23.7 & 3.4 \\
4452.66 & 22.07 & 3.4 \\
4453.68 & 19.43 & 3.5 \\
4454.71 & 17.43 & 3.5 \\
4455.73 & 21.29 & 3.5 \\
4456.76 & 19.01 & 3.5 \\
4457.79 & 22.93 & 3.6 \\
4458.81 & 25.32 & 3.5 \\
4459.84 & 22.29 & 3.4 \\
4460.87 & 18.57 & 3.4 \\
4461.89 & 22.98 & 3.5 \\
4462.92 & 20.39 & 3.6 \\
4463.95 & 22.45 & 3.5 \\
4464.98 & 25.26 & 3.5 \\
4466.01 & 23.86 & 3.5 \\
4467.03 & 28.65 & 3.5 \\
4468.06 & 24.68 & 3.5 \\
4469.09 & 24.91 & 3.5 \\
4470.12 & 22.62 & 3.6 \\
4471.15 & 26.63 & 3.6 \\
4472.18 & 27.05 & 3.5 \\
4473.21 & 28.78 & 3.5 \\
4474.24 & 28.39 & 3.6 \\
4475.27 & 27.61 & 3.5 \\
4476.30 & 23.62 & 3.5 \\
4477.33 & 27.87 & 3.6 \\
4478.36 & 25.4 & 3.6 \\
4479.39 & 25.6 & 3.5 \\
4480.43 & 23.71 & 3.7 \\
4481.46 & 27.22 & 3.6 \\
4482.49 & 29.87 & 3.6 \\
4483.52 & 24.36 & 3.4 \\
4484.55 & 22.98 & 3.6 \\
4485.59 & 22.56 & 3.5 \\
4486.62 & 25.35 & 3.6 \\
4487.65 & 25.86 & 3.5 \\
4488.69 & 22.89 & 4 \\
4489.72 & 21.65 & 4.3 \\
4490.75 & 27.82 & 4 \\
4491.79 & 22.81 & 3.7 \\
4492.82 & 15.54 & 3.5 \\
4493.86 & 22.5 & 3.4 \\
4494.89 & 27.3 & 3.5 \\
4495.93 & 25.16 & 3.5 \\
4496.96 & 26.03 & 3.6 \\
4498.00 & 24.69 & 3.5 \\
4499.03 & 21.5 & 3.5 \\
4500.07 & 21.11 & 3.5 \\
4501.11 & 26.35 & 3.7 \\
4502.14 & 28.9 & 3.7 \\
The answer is 2.2 angstroms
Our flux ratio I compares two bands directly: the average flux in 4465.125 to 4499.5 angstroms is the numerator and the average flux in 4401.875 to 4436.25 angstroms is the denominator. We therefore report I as 1.1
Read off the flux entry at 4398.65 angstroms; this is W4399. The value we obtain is 19.82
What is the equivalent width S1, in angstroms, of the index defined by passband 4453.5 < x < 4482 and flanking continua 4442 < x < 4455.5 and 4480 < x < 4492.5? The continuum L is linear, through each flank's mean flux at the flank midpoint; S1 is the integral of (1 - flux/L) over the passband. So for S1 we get -1.05 angstroms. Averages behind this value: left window 21.8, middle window 24.1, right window 24.6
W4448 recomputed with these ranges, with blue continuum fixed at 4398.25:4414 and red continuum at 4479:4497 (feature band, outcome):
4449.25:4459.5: 0.62 angstroms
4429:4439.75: -0.90 angstroms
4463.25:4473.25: -0.72 angstroms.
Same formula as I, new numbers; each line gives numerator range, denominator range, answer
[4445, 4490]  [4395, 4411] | 1.16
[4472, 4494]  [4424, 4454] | 1.10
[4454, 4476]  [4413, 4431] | 1.04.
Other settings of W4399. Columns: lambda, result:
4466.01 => 23.86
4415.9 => 25.7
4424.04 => 24.15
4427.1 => 25.19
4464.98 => 25.26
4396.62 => 24.05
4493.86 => 22.5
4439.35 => 22.04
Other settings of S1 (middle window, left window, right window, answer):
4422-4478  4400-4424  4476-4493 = 0.34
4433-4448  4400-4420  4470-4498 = 0.43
